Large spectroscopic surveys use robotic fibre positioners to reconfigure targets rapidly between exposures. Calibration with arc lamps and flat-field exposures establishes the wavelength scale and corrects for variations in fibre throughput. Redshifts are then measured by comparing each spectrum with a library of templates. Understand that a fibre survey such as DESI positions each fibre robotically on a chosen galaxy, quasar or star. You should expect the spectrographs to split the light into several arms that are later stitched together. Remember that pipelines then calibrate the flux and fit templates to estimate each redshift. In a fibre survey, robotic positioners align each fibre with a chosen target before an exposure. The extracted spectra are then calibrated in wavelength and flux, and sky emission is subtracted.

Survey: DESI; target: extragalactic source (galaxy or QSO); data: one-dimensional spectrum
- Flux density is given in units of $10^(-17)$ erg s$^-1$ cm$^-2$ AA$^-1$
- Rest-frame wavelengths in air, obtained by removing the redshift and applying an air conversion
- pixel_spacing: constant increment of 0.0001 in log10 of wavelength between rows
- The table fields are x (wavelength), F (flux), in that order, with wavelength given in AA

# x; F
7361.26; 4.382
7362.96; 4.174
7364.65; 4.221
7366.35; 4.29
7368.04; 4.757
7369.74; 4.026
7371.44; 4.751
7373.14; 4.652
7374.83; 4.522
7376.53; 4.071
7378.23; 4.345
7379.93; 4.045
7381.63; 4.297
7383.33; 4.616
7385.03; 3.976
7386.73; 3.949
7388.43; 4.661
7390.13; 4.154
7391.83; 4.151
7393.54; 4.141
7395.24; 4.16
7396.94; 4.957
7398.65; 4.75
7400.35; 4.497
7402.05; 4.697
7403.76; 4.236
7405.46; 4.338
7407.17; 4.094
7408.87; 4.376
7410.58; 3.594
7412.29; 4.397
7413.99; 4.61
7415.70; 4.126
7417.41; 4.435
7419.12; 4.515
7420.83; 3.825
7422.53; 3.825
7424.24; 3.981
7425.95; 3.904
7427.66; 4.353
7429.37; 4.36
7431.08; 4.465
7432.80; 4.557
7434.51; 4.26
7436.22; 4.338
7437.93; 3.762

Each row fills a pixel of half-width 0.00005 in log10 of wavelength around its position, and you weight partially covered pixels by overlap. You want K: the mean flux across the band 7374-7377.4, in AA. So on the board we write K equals 4.29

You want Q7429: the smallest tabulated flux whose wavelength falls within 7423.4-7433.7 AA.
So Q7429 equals 3.904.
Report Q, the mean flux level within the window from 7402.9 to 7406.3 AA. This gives 4.29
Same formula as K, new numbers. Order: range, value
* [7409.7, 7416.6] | 4.18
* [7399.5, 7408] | 4.37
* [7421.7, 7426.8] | 3.9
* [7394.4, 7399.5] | 4.62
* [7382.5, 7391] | 4.27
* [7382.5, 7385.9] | 4.29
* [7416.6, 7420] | 4.47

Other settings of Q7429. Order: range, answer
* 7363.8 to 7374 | 4.026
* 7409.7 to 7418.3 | 3.594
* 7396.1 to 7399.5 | 4.75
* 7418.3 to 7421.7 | 3.825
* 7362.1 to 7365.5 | 4.174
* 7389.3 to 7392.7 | 4.151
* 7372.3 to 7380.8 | 4.045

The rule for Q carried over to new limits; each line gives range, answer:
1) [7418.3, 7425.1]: 4.04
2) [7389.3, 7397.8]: 4.31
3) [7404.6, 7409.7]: 4.27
